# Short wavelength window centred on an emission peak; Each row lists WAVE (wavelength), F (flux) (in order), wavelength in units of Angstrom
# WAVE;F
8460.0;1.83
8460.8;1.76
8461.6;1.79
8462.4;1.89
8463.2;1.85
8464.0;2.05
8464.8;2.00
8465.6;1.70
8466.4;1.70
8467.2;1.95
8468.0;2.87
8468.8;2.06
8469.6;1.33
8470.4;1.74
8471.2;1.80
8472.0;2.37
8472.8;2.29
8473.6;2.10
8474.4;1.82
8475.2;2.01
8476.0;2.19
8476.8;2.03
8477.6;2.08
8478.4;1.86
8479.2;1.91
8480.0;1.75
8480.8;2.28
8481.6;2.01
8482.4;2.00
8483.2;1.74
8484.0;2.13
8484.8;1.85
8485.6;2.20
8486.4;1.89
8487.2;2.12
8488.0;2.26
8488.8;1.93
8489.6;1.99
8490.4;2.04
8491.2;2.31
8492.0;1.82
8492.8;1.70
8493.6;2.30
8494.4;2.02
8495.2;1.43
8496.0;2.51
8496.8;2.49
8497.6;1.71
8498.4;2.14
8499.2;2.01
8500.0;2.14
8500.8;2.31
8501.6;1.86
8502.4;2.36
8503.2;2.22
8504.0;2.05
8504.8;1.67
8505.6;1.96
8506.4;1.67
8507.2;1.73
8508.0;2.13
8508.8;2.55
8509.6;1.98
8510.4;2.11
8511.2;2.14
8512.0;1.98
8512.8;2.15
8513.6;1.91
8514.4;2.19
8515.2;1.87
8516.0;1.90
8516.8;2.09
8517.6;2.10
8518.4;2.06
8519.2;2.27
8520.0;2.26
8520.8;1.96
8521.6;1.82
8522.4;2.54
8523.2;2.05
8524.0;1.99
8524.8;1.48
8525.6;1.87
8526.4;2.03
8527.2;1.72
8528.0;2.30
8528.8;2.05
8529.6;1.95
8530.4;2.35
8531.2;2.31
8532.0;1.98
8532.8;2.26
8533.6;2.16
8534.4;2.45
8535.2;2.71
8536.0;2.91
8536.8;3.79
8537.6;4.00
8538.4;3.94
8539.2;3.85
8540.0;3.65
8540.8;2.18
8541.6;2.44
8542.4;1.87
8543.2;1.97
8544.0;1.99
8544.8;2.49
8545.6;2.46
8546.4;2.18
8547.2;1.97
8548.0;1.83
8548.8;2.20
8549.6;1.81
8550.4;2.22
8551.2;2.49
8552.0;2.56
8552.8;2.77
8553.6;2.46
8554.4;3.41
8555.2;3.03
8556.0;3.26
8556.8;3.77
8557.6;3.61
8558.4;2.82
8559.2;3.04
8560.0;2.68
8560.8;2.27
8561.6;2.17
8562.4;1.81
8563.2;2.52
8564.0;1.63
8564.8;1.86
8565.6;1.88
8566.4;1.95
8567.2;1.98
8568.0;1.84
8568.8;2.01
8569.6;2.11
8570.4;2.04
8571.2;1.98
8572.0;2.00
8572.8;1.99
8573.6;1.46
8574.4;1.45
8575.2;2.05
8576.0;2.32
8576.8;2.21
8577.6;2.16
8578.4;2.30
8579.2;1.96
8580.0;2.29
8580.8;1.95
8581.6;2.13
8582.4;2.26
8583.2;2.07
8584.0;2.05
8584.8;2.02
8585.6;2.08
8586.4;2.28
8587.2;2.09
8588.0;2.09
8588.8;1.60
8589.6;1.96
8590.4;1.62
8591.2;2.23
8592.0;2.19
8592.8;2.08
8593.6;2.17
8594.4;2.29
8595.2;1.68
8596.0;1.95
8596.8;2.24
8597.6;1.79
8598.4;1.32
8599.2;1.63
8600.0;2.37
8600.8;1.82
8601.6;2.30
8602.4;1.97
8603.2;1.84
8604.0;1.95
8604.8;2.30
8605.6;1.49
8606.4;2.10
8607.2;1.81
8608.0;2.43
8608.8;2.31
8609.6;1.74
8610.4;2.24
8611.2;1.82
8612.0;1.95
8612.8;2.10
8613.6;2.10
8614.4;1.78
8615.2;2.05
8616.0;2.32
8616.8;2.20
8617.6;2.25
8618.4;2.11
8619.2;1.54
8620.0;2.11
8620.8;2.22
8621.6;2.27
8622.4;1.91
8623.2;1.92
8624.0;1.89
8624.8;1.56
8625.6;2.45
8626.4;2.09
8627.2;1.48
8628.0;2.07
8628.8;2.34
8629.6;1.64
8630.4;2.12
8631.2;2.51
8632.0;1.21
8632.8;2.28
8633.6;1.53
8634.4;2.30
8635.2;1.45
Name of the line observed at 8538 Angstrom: [S II] 6716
